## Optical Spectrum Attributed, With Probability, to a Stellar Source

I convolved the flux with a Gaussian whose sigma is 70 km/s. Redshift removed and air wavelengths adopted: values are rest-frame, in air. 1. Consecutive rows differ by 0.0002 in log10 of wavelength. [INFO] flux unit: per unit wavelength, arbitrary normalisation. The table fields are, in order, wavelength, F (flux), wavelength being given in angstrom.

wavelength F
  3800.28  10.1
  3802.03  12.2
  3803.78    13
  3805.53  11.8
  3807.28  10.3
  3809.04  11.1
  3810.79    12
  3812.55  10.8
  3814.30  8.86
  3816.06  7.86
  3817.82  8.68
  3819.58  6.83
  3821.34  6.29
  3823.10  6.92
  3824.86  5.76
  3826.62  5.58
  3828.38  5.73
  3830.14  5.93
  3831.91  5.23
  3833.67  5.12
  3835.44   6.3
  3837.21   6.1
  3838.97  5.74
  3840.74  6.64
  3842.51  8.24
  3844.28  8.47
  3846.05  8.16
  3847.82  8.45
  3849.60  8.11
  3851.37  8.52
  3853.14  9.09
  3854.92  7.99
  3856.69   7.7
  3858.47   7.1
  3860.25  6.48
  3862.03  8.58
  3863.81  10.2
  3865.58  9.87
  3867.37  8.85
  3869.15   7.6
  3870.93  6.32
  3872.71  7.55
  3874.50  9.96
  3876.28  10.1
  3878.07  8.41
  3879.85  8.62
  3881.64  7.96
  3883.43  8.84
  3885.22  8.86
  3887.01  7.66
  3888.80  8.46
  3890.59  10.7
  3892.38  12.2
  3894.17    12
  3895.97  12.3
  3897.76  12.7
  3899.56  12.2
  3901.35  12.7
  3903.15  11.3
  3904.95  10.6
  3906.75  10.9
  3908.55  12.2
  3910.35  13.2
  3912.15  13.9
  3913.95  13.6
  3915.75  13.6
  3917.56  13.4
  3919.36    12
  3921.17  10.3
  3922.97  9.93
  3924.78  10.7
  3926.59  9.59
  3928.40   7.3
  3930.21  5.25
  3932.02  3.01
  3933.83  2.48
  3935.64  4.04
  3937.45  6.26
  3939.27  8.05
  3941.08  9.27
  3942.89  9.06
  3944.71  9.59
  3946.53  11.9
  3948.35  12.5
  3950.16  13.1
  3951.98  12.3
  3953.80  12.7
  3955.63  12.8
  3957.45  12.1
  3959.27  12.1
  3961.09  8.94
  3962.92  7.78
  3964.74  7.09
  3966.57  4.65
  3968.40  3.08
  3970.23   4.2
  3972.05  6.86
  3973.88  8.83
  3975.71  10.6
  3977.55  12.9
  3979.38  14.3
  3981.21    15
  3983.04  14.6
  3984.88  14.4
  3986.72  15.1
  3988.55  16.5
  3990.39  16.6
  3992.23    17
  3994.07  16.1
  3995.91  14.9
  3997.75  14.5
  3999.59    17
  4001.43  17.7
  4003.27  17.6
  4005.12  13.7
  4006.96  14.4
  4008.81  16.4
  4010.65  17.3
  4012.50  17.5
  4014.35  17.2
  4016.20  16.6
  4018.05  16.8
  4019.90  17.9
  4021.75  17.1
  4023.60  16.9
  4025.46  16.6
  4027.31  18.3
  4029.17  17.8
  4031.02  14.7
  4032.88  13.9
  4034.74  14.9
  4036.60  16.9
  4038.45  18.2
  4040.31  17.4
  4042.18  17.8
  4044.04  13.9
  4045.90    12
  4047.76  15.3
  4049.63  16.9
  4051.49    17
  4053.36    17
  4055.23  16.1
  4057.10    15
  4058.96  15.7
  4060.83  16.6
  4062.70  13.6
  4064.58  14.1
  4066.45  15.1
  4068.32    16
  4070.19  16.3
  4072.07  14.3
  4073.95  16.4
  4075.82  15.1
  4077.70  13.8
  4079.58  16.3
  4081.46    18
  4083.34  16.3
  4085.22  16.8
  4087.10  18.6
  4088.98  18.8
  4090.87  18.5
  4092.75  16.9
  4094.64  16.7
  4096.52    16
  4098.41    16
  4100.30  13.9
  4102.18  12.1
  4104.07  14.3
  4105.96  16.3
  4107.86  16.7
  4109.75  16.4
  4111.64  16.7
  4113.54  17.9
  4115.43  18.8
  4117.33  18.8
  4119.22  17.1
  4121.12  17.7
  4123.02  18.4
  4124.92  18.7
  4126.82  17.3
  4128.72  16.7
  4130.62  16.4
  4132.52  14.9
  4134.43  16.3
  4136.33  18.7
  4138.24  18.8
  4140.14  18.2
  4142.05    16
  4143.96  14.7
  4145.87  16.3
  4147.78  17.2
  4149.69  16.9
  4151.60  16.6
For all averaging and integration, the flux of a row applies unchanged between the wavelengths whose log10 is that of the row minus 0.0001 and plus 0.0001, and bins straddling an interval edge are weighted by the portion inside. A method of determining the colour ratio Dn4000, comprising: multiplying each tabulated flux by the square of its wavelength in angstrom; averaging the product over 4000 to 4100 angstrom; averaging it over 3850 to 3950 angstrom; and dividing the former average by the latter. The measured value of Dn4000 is 1.8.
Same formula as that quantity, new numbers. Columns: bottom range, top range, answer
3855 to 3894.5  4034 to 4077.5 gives 1.96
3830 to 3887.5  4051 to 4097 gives 2.29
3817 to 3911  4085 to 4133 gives 2.21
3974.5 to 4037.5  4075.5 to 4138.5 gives 1.11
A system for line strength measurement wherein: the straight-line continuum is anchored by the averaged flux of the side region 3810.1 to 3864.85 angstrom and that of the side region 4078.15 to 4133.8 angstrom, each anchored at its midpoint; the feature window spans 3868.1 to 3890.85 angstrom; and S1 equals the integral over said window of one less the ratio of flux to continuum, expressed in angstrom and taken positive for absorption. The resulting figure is 1.3 angstrom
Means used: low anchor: 7.52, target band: 8.49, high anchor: 16.8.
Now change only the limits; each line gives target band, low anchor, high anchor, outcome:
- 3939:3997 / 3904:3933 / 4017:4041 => 8.39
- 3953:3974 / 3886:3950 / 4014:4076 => 6.53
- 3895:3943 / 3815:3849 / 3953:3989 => -4.84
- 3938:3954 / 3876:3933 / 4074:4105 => 1.34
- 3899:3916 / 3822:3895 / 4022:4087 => -4.13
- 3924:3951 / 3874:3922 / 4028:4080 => 9.15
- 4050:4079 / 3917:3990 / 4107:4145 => -1.78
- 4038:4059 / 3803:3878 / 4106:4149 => -1.88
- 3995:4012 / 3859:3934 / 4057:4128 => -3.23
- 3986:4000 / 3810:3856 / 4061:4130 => -3.28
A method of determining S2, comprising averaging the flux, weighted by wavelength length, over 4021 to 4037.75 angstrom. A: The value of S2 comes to 16.4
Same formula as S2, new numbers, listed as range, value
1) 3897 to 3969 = 9.97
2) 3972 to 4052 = 15.6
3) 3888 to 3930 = 11.5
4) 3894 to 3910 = 11.9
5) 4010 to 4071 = 16.2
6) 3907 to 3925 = 12.3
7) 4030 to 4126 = 16.2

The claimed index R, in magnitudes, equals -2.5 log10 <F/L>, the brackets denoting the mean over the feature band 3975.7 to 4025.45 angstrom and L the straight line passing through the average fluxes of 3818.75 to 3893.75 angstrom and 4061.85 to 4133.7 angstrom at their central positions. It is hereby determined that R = -0.22 mag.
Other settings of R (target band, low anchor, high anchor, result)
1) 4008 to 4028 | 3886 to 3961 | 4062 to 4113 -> -0.25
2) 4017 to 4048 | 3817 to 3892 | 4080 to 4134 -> -0.15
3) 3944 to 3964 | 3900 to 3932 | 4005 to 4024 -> 0.15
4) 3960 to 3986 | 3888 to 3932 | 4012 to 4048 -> 0.41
